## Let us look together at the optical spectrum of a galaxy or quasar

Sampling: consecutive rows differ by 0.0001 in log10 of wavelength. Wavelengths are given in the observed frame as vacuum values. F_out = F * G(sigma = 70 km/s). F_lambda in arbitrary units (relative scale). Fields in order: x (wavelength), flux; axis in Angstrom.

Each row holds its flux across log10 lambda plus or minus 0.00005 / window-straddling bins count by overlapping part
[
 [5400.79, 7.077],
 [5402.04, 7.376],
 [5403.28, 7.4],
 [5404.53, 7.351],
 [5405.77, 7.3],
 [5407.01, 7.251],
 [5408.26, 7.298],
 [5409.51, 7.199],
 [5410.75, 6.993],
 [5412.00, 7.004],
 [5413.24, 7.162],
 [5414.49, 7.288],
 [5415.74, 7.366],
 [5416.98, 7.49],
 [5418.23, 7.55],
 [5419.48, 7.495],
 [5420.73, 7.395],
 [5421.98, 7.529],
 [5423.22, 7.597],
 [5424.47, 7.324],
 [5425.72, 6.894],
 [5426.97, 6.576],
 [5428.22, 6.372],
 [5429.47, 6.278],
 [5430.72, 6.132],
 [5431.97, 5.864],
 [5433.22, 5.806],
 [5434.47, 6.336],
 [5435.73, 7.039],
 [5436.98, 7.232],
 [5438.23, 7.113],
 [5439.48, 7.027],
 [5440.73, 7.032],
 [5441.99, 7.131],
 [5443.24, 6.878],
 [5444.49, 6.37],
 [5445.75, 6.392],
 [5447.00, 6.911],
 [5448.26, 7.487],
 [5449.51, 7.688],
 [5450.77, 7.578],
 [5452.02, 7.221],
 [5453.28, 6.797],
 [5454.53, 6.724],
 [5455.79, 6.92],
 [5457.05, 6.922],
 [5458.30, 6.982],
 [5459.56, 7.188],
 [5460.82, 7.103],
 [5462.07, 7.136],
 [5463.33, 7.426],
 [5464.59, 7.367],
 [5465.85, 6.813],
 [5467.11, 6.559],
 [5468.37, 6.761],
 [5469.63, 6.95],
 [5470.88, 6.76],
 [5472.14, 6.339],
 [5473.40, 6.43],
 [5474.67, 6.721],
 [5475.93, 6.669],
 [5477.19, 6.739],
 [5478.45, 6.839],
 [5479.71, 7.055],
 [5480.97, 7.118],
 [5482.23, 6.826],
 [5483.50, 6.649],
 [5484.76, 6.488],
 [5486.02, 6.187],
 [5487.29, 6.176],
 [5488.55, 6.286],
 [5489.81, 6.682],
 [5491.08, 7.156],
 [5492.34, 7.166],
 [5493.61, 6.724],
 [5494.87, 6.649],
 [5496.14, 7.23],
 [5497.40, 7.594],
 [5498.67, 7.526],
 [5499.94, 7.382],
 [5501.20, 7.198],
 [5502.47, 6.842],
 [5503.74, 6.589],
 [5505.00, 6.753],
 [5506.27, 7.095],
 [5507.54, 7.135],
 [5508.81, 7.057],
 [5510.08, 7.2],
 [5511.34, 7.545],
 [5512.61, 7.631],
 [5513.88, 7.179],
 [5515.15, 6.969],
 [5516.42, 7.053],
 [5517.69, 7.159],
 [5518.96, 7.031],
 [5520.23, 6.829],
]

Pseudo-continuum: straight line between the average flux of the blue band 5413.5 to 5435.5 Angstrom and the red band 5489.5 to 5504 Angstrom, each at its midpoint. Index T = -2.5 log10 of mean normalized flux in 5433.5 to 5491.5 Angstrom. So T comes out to 0.02 mag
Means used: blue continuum 6.9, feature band 6.87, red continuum 7.08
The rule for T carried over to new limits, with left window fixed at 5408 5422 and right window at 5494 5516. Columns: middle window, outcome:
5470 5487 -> 0.08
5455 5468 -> 0.03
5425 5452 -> 0.07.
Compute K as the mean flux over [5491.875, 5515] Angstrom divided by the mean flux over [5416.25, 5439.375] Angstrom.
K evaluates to 1.0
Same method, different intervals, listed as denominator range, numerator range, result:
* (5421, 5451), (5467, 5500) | 0.99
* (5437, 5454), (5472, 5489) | 0.94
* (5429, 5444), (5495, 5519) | 1.08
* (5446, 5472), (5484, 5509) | 0.98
